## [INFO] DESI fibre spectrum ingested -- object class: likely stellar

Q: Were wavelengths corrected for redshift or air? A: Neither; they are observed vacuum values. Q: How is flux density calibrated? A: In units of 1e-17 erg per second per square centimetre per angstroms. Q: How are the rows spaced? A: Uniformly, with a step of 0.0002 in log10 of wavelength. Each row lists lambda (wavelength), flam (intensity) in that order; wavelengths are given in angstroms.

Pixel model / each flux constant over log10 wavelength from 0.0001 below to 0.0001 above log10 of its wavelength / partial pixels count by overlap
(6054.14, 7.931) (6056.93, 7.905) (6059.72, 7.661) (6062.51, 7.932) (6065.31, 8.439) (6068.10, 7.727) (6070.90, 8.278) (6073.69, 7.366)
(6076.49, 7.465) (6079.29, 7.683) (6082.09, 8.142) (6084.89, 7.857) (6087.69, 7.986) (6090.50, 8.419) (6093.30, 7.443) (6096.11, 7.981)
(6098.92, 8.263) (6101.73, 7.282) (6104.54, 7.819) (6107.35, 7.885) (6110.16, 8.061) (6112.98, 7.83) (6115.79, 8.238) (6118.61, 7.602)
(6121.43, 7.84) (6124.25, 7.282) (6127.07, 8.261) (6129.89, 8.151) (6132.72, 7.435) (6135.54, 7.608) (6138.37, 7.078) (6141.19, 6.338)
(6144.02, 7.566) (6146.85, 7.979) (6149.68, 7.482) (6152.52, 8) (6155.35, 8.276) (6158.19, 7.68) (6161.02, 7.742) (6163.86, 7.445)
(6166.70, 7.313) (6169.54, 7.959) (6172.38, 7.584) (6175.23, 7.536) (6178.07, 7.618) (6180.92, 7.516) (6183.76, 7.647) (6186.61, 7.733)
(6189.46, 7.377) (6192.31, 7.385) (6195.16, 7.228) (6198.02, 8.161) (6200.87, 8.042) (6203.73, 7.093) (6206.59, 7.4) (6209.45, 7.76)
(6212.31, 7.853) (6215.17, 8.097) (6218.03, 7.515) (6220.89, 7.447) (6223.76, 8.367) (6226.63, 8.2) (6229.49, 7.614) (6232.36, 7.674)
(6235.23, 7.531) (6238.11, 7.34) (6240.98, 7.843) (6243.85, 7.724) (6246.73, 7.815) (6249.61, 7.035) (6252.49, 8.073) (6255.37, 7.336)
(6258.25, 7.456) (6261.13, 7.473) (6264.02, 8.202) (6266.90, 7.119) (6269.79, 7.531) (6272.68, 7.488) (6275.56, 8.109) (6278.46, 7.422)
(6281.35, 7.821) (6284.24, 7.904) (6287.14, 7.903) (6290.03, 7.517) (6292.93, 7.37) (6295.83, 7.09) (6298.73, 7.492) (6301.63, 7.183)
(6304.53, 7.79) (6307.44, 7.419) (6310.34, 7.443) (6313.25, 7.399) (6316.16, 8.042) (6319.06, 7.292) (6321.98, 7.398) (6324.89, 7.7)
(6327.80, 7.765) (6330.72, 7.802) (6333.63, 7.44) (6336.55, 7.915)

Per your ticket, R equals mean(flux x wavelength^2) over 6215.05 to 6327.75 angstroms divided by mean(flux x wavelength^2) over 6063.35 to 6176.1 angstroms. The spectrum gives 1.03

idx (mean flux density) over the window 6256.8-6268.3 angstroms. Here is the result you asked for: 7.57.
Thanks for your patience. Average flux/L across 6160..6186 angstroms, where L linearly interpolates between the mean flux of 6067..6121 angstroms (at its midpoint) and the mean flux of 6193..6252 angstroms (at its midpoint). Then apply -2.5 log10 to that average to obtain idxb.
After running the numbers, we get 0.02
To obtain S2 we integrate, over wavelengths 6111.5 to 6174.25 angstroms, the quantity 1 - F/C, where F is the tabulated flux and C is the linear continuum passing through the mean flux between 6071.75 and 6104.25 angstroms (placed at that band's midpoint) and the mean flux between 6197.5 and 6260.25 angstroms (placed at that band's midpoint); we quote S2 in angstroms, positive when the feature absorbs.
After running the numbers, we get 0.8 angstroms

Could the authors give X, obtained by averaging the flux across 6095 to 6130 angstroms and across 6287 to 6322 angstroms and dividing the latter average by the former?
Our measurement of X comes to 0.9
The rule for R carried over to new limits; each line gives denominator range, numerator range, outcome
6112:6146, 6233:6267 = 1.04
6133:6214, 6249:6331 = 1.04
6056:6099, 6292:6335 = 1.03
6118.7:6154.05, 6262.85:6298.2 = 1.05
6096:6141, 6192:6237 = 1.03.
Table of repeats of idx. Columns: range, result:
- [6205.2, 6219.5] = 7.73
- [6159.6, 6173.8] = 7.61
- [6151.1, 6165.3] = 7.83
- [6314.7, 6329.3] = 7.64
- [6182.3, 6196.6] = 7.48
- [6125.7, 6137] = 7.86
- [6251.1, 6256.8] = 7.7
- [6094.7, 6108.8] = 7.85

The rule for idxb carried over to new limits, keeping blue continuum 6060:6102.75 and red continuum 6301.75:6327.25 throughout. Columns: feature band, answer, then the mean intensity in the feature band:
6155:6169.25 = 0.01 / 7.67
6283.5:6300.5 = 0.01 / 7.52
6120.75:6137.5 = 0.01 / 7.74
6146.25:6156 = -0.02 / 7.9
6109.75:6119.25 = -0.01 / 7.94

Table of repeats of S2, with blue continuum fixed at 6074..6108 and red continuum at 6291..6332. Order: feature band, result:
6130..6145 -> 0.9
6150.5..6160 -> -0.2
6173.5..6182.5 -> 0.2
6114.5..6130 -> -0.2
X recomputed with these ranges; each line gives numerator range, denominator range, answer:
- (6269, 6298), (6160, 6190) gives 1.00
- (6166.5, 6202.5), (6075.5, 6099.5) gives 0.96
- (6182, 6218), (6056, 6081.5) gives 0.98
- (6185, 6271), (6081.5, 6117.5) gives 0.96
